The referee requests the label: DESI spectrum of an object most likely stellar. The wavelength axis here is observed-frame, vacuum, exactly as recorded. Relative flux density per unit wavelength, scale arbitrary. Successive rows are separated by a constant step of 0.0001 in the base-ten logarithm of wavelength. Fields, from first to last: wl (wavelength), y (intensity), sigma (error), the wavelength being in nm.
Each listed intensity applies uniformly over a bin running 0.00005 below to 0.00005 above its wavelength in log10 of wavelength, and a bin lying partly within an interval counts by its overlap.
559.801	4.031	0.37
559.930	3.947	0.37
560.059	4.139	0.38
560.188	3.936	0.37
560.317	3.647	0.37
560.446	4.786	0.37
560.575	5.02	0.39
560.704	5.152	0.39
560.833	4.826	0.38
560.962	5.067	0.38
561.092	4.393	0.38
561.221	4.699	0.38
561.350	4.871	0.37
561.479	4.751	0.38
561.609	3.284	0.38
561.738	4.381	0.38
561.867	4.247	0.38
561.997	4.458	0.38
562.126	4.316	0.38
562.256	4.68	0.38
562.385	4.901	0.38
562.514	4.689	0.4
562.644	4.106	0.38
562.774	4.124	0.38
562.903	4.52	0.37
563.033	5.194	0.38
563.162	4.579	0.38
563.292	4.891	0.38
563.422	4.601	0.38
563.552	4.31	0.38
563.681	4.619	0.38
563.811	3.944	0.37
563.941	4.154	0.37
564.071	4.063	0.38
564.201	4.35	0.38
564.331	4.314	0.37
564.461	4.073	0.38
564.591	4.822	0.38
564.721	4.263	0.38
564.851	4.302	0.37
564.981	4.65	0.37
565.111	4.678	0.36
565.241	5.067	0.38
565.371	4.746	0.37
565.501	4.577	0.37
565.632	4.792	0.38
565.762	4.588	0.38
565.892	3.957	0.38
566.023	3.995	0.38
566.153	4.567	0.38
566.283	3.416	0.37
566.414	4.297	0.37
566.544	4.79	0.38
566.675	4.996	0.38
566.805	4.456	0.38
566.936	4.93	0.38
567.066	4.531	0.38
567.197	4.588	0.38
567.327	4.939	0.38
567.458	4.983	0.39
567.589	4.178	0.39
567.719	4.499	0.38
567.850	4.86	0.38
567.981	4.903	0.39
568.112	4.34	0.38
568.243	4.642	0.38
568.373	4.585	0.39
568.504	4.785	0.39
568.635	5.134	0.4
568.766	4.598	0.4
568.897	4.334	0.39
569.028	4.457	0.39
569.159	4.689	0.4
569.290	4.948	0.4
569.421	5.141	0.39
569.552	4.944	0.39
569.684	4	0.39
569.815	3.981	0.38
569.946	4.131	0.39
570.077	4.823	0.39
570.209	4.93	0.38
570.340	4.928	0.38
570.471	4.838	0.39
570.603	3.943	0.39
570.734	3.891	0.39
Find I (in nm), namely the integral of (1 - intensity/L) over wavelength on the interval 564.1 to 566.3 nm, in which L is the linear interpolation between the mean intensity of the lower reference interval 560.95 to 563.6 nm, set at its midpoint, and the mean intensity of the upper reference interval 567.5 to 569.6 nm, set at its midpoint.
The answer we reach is 0.08 nm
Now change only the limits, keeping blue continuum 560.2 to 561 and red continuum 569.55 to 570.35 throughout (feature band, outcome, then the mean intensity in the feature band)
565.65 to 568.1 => 0.01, 4.53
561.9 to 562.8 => 0.03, 4.47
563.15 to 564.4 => 0.07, 4.37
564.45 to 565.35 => 0.00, 4.59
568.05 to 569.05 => -0.03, 4.62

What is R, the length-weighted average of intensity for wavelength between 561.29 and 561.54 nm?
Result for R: 4.82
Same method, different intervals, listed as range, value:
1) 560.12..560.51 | 4.12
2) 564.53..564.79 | 4.54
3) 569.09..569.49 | 4.93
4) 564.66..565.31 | 4.6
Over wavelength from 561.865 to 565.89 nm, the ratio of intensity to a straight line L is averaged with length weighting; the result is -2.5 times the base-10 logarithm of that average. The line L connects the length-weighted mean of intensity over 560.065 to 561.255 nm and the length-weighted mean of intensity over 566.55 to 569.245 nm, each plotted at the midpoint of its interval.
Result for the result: 0.03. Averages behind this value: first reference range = 4.59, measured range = 4.5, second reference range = 4.68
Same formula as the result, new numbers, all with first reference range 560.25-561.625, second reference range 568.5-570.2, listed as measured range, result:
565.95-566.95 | 0.05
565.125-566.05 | 0.02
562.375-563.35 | 0.00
